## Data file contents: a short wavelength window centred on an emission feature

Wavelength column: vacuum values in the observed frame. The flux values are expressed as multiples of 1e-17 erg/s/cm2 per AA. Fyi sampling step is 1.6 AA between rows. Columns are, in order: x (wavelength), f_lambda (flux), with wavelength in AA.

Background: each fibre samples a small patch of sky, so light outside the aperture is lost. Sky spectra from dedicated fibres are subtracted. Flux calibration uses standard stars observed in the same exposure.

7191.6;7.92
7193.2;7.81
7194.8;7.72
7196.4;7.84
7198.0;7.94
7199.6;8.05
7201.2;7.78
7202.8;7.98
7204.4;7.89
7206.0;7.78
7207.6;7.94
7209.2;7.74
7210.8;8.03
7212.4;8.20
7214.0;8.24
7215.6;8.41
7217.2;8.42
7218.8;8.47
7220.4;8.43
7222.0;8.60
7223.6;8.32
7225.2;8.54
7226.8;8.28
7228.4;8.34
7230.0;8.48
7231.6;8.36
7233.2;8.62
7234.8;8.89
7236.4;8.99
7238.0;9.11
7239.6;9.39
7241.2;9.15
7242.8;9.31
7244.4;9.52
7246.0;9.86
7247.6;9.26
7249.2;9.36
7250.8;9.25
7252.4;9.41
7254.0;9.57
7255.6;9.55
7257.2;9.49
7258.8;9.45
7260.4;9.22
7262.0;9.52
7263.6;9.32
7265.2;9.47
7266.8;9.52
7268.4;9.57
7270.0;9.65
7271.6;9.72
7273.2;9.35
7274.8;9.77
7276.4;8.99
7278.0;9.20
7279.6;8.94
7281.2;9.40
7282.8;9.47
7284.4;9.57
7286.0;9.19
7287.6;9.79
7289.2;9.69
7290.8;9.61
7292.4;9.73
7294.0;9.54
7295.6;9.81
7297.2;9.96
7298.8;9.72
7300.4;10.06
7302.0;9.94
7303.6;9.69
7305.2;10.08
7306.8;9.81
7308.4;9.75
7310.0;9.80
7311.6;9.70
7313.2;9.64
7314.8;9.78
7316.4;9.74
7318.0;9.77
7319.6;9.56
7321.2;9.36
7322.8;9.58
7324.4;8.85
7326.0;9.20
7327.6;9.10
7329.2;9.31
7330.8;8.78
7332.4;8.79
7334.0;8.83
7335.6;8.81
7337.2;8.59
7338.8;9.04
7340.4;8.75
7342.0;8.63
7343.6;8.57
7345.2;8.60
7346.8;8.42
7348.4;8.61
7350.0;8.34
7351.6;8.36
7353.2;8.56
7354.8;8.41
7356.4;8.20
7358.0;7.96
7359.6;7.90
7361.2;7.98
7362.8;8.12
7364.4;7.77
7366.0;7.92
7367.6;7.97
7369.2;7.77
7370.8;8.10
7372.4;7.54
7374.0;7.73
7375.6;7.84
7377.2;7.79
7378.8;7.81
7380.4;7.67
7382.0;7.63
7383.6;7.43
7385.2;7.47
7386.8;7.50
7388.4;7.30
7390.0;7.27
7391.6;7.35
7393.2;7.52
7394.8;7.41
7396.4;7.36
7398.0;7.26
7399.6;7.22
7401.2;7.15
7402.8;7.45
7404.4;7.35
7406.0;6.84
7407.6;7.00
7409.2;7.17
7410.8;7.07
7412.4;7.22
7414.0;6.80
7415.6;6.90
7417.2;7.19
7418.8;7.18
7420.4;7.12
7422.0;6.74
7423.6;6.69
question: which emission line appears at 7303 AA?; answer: C III]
